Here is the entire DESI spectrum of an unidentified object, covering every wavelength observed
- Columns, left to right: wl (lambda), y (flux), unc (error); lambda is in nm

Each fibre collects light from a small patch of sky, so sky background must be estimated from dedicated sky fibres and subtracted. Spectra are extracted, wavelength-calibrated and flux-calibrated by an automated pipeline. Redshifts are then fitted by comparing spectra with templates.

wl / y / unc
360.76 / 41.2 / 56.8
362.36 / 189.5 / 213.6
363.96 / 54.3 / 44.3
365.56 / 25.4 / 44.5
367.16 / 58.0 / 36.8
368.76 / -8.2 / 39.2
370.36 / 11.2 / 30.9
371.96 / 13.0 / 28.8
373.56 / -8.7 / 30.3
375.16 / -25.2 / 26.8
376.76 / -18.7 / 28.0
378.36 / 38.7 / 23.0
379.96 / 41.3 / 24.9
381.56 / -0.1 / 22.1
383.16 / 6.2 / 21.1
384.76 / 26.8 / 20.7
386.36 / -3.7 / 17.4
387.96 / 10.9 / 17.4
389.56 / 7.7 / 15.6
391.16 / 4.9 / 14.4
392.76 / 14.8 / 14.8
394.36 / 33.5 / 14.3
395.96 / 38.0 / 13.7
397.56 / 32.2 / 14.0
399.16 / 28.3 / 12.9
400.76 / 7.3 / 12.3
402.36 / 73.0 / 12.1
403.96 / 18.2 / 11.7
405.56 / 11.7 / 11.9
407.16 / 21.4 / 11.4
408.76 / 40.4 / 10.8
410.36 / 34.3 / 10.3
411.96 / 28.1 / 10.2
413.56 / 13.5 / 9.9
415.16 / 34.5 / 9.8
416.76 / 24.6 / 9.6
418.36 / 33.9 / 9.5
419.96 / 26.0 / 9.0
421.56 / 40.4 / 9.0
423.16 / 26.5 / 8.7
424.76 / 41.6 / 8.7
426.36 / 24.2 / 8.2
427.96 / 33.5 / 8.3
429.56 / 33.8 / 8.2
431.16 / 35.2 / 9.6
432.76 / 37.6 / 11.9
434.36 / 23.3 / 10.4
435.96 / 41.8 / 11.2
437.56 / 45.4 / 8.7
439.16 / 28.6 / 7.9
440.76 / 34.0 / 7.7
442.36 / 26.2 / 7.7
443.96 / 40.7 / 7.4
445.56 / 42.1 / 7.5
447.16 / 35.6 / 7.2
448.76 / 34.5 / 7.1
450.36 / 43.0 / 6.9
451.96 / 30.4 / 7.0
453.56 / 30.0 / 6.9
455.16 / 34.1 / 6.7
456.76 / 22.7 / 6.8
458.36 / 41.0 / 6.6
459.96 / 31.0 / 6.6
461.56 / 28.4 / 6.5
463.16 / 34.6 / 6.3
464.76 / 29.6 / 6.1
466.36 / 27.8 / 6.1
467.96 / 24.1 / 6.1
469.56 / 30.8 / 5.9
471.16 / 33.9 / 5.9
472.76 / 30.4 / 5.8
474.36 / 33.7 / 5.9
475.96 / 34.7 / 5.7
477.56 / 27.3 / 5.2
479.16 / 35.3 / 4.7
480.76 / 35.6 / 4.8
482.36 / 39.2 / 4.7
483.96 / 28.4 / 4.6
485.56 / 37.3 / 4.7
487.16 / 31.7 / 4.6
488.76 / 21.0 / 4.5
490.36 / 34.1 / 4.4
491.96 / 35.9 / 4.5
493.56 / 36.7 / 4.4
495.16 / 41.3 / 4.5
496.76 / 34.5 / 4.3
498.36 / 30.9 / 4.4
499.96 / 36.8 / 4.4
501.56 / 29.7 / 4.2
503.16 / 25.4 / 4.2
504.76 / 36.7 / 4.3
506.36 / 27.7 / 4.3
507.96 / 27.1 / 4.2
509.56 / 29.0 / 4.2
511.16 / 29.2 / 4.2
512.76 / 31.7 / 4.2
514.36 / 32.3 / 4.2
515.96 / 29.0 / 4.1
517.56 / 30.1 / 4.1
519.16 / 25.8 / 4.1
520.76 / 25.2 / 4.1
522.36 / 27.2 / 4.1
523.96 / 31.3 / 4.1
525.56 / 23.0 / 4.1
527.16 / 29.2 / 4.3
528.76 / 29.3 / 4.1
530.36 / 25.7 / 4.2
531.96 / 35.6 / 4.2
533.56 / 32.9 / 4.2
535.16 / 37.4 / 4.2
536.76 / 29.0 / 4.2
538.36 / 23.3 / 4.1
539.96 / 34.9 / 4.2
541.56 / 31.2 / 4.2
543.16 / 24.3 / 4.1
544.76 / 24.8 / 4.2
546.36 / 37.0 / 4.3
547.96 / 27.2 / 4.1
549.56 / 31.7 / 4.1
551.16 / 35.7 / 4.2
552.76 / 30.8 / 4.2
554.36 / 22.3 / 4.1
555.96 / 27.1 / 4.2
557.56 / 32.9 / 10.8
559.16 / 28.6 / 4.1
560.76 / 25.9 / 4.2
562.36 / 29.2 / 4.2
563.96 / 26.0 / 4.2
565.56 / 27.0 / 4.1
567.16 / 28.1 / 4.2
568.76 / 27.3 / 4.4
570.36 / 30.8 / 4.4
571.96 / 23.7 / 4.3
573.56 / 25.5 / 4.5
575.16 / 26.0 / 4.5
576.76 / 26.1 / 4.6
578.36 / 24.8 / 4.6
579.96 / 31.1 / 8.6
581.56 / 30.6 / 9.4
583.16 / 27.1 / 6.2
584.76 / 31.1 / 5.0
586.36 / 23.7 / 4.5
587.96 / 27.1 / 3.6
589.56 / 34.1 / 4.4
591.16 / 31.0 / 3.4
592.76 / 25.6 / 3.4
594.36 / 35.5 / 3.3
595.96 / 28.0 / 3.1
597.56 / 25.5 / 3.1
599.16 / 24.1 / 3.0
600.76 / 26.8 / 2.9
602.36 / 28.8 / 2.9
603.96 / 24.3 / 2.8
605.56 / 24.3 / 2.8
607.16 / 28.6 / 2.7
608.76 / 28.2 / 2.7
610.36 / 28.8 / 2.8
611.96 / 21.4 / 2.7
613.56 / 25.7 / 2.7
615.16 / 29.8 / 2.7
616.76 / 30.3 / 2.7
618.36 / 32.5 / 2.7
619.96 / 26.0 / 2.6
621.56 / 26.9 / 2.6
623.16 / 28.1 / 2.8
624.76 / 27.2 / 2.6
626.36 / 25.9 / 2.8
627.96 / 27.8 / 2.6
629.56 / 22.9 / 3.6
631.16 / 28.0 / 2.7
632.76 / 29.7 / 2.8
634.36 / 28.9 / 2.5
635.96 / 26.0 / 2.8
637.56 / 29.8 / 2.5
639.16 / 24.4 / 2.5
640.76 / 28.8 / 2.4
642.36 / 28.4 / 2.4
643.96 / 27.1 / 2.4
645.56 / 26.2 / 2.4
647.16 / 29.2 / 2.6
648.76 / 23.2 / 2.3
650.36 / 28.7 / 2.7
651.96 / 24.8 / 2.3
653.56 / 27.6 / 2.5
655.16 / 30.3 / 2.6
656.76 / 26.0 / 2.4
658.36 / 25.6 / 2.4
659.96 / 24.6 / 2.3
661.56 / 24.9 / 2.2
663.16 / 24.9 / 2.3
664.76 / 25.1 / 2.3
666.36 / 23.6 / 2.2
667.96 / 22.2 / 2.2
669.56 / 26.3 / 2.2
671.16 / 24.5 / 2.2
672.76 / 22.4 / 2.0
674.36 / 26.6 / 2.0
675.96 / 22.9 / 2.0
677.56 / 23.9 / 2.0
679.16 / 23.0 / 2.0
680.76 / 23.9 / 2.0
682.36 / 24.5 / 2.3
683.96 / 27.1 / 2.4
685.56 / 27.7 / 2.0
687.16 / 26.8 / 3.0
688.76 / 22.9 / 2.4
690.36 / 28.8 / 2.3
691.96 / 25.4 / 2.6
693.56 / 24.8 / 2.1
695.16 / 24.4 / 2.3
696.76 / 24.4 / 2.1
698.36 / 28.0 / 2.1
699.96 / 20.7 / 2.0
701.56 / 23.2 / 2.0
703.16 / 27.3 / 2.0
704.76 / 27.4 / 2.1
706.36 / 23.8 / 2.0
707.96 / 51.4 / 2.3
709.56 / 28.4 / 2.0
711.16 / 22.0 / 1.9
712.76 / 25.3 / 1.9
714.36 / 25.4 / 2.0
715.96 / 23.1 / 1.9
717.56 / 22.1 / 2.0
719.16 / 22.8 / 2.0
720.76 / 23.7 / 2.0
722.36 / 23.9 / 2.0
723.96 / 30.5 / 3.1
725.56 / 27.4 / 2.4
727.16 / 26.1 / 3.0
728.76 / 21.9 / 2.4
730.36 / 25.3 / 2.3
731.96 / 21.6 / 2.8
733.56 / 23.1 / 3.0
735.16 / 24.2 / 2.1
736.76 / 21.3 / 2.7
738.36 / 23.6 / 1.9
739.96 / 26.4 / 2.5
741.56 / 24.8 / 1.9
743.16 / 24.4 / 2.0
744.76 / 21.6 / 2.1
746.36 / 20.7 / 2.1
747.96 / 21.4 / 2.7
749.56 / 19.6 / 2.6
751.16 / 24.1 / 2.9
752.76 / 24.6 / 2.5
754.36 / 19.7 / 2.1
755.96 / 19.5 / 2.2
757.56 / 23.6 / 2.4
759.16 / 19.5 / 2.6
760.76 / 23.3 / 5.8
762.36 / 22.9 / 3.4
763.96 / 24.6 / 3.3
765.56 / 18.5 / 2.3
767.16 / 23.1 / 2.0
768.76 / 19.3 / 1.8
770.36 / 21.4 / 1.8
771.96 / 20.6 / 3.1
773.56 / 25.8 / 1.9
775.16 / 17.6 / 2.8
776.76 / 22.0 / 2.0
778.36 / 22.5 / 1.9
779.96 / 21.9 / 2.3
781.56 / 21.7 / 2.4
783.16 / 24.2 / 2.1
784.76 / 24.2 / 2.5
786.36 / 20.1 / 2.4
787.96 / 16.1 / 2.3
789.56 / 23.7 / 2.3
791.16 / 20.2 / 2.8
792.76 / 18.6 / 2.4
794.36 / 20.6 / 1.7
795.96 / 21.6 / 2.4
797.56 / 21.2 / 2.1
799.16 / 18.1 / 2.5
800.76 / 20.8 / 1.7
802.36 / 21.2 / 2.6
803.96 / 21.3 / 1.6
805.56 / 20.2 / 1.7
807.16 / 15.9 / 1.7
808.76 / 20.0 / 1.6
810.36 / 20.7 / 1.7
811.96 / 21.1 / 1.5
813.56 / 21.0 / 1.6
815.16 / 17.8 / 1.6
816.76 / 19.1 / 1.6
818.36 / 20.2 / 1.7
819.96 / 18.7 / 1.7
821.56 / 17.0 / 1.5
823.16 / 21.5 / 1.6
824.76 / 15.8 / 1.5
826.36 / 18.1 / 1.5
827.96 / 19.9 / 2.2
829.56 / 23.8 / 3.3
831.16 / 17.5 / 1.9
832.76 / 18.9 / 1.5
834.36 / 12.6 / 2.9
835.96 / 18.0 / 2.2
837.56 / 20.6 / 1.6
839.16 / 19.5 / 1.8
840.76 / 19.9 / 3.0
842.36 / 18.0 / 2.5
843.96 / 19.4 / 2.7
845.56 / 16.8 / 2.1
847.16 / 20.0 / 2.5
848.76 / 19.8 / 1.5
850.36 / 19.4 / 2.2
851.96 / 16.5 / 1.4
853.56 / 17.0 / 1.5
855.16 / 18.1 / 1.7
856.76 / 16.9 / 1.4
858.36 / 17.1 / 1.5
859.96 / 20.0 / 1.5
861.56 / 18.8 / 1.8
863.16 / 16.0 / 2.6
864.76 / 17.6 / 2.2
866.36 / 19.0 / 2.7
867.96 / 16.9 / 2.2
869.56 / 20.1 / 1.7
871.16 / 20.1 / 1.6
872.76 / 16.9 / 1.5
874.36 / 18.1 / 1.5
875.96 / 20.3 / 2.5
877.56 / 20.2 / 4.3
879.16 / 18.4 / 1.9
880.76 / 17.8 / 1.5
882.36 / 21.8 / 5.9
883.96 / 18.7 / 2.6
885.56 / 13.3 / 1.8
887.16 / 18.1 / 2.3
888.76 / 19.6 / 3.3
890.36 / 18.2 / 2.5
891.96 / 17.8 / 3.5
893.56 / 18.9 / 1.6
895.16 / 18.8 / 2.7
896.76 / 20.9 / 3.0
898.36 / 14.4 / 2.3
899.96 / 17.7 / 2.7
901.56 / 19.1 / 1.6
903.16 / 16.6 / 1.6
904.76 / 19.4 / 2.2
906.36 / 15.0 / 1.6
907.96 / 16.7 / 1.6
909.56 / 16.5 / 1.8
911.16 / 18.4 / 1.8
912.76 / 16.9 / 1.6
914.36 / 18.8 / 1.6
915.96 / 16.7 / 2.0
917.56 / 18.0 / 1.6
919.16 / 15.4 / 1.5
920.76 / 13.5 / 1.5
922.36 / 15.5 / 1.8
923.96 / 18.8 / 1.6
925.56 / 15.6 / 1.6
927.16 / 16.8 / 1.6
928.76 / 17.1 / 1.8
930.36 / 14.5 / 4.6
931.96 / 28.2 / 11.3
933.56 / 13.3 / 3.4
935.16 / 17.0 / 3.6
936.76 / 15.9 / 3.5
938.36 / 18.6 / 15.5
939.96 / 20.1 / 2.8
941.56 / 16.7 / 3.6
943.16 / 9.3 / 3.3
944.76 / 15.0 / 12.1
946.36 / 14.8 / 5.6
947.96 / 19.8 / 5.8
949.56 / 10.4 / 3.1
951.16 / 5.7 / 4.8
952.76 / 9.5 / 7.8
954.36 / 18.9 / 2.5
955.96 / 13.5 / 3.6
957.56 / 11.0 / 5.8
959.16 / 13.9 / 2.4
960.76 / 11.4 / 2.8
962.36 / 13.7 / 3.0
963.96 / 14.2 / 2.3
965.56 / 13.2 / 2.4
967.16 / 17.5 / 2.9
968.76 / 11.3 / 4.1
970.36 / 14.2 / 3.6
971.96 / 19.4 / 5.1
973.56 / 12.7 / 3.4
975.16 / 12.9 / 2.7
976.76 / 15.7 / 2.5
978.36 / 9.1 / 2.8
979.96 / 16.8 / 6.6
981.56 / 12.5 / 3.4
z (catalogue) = 0.078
